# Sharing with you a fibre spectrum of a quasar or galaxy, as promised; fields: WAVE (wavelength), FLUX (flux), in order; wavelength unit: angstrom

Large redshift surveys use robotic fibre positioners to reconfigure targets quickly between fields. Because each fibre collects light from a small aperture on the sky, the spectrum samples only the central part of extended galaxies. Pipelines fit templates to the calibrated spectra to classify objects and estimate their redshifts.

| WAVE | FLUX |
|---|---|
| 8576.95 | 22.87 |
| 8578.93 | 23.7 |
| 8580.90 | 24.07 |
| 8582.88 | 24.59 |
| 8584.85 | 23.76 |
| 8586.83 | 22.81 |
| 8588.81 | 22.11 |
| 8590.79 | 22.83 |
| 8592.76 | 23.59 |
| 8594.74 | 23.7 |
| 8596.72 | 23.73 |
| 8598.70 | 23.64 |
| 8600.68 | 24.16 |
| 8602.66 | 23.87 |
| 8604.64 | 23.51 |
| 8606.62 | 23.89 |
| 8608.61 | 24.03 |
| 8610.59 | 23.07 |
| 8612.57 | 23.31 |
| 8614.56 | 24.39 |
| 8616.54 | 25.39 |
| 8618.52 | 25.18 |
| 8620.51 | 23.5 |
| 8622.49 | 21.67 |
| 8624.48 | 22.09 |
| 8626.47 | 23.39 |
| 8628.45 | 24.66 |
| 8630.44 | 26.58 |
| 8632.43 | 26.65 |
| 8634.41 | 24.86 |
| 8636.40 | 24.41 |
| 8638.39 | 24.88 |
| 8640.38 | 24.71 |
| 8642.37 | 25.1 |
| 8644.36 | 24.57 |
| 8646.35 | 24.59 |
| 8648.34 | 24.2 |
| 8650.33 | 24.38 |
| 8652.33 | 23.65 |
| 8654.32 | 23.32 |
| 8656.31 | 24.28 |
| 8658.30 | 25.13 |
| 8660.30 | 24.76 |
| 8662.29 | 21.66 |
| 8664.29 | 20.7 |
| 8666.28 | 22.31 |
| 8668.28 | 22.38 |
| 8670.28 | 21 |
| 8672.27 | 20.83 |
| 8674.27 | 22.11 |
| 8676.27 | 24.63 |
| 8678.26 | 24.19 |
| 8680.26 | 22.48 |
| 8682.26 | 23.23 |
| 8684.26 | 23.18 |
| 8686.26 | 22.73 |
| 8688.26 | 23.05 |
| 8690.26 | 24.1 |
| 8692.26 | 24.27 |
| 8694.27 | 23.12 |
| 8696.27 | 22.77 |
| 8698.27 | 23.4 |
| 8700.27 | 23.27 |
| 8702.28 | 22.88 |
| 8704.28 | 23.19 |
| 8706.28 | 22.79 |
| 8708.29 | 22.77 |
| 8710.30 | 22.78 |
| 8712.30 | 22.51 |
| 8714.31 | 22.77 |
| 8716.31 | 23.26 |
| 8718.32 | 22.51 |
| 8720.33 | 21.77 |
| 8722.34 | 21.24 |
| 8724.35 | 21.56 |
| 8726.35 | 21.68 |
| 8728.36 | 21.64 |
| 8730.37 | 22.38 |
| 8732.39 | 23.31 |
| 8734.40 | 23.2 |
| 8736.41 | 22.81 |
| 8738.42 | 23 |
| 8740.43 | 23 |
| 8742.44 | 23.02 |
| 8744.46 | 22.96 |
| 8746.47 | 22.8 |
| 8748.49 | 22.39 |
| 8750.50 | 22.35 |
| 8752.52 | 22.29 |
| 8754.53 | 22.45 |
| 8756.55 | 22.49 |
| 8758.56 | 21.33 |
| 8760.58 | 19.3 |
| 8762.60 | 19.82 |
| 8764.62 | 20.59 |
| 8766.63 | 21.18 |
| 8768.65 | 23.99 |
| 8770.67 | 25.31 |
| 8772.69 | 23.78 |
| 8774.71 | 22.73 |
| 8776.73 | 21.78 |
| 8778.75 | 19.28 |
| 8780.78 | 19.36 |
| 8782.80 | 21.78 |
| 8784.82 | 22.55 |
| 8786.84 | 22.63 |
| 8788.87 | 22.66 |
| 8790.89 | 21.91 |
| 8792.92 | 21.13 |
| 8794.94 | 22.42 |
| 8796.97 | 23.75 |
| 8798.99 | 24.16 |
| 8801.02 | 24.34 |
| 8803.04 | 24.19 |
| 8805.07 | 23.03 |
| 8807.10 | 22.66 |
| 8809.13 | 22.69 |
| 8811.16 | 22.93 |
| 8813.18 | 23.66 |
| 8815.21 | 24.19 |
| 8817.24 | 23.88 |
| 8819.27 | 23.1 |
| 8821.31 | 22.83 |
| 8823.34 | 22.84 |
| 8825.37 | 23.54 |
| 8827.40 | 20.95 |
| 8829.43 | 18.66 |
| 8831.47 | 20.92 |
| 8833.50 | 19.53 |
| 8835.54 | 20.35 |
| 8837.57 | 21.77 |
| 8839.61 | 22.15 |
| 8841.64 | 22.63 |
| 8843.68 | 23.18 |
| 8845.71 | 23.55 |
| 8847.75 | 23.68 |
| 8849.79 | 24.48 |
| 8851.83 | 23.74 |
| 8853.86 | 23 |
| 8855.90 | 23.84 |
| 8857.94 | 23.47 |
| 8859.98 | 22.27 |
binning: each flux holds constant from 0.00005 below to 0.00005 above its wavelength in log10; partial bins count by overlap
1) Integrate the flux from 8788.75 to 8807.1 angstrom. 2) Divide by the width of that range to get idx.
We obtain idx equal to 23.1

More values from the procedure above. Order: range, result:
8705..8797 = 22.2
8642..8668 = 23.7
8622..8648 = 24.5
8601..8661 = 24.3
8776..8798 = 21.8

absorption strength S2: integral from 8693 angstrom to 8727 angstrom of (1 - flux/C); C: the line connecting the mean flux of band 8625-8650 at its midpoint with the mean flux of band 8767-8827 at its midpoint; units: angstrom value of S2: 1.8 angstrom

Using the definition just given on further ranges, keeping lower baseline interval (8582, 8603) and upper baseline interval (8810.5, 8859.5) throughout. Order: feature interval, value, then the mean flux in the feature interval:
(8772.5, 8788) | 0.80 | 21.6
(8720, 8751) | 0.71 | 22.5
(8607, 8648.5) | -1.70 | 24.3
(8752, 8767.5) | 1.19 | 21.2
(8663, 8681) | 0.73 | 22.3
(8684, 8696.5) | -0.11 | 23.4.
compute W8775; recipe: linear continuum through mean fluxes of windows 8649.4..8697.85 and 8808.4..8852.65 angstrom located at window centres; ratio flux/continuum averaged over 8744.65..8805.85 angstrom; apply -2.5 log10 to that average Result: 0.02 mag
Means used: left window 23.1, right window 22.5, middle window 22.3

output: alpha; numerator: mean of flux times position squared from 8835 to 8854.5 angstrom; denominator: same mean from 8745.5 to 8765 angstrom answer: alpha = 1.08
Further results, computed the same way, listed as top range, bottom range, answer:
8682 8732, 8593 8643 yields 0.96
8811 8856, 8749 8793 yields 1.05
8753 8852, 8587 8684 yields 0.98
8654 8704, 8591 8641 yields 0.97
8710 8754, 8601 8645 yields 0.95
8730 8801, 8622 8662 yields 0.94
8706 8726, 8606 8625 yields 0.97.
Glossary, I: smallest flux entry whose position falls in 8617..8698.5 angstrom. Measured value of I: 20.7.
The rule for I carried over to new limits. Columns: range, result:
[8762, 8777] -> 19.82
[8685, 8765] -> 19.3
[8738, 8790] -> 19.28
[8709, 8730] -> 21.24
